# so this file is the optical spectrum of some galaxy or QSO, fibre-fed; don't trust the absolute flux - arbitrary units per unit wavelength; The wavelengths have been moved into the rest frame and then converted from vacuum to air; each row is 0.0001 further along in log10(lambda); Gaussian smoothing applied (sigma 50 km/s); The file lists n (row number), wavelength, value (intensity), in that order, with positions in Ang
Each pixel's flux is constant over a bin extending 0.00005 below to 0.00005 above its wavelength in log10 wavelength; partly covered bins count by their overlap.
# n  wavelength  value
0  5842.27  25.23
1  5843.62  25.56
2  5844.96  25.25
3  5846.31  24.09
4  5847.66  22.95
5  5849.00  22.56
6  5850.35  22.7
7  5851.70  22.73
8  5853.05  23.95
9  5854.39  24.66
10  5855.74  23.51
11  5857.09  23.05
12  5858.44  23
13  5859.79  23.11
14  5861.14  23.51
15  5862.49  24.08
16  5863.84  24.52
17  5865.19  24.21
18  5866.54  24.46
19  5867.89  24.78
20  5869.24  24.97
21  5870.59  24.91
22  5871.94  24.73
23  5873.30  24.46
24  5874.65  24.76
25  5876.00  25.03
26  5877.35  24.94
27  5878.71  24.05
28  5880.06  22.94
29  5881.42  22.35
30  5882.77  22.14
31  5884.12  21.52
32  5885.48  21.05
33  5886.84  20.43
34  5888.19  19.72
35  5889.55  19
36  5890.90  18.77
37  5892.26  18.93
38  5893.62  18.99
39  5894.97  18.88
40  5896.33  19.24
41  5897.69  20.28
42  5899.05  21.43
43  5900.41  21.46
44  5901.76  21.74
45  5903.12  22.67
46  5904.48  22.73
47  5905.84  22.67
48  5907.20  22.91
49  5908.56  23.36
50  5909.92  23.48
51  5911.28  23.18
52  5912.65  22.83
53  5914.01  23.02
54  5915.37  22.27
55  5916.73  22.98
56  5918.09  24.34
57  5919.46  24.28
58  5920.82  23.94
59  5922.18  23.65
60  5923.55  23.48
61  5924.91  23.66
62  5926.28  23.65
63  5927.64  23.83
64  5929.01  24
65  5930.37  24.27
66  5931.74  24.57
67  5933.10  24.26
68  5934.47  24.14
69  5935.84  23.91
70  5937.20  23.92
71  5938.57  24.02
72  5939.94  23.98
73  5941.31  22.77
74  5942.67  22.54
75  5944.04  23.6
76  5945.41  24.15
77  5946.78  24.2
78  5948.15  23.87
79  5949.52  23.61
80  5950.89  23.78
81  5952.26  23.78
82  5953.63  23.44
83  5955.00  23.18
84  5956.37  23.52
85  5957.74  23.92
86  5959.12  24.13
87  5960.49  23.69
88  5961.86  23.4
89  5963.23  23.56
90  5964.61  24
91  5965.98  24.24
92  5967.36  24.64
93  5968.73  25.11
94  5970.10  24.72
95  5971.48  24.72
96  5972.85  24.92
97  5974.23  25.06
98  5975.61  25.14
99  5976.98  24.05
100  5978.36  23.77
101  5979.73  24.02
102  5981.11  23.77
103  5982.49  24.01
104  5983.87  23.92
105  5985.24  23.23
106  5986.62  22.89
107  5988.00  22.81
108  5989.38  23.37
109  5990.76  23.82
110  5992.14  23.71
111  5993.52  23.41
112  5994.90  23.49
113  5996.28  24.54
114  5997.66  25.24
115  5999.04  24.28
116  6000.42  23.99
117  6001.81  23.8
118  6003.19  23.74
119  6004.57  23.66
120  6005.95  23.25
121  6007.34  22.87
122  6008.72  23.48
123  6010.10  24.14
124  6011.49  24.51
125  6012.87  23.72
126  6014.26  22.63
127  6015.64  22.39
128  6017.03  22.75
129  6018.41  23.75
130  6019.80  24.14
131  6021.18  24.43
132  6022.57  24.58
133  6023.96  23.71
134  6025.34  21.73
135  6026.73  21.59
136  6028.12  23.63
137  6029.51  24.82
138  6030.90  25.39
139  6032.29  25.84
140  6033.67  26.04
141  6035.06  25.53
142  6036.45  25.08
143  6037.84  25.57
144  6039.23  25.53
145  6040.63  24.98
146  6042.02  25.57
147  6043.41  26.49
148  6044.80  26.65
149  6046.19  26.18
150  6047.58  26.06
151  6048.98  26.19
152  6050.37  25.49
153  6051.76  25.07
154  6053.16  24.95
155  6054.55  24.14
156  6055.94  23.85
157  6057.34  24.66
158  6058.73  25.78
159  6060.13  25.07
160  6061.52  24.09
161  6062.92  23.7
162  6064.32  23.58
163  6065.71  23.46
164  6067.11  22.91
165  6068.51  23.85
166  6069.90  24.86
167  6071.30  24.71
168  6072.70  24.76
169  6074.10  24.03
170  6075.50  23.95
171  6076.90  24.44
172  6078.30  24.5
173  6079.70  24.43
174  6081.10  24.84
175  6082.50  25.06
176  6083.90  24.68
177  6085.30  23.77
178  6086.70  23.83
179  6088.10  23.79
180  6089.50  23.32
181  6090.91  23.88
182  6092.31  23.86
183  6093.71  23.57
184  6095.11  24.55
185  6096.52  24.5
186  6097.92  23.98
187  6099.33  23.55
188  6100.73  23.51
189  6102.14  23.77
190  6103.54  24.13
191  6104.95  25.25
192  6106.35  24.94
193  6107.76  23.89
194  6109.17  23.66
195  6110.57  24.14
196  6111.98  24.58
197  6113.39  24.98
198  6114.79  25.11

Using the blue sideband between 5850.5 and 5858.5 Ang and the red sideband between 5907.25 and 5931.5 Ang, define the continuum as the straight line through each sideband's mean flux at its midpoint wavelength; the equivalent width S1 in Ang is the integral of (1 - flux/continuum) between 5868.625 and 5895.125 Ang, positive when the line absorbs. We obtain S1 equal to 1.5 Ang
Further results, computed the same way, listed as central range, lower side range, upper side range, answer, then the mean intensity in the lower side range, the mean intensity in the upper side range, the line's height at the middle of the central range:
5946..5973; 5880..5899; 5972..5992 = -1.15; 20.2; 23.9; 23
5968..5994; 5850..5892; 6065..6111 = -0.43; 23.1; 24.1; 23.6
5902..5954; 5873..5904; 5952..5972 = -1.65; 21.5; 24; 22.8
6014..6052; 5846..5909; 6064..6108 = -1.56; 22.6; 24.1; 23.7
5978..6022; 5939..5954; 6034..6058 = 1.63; 23.6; 25.4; 24.6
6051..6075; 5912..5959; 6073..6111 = -0.26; 23.7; 24.1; 24.1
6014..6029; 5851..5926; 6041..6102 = 0.49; 22.8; 24.5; 24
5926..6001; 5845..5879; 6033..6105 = 1.11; 24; 24.6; 24.3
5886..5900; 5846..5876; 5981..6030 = 2.48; 23.9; 23.6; 23.8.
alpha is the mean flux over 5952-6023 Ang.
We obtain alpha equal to 23.9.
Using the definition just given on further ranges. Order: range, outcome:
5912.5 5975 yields 23.9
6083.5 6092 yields 23.9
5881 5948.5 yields 22.5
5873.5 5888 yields 22.9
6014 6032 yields 23.6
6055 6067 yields 24.2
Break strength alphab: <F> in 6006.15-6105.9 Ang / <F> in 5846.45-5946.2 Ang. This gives 1.06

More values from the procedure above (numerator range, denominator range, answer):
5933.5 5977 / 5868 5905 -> 1.09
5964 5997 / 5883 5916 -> 1.13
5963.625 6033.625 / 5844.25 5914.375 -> 1.05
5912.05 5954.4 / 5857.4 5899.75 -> 1.06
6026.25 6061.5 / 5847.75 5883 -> 1.06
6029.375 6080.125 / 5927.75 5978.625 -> 1.04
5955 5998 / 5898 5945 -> 1.03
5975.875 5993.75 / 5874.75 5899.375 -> 1.12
